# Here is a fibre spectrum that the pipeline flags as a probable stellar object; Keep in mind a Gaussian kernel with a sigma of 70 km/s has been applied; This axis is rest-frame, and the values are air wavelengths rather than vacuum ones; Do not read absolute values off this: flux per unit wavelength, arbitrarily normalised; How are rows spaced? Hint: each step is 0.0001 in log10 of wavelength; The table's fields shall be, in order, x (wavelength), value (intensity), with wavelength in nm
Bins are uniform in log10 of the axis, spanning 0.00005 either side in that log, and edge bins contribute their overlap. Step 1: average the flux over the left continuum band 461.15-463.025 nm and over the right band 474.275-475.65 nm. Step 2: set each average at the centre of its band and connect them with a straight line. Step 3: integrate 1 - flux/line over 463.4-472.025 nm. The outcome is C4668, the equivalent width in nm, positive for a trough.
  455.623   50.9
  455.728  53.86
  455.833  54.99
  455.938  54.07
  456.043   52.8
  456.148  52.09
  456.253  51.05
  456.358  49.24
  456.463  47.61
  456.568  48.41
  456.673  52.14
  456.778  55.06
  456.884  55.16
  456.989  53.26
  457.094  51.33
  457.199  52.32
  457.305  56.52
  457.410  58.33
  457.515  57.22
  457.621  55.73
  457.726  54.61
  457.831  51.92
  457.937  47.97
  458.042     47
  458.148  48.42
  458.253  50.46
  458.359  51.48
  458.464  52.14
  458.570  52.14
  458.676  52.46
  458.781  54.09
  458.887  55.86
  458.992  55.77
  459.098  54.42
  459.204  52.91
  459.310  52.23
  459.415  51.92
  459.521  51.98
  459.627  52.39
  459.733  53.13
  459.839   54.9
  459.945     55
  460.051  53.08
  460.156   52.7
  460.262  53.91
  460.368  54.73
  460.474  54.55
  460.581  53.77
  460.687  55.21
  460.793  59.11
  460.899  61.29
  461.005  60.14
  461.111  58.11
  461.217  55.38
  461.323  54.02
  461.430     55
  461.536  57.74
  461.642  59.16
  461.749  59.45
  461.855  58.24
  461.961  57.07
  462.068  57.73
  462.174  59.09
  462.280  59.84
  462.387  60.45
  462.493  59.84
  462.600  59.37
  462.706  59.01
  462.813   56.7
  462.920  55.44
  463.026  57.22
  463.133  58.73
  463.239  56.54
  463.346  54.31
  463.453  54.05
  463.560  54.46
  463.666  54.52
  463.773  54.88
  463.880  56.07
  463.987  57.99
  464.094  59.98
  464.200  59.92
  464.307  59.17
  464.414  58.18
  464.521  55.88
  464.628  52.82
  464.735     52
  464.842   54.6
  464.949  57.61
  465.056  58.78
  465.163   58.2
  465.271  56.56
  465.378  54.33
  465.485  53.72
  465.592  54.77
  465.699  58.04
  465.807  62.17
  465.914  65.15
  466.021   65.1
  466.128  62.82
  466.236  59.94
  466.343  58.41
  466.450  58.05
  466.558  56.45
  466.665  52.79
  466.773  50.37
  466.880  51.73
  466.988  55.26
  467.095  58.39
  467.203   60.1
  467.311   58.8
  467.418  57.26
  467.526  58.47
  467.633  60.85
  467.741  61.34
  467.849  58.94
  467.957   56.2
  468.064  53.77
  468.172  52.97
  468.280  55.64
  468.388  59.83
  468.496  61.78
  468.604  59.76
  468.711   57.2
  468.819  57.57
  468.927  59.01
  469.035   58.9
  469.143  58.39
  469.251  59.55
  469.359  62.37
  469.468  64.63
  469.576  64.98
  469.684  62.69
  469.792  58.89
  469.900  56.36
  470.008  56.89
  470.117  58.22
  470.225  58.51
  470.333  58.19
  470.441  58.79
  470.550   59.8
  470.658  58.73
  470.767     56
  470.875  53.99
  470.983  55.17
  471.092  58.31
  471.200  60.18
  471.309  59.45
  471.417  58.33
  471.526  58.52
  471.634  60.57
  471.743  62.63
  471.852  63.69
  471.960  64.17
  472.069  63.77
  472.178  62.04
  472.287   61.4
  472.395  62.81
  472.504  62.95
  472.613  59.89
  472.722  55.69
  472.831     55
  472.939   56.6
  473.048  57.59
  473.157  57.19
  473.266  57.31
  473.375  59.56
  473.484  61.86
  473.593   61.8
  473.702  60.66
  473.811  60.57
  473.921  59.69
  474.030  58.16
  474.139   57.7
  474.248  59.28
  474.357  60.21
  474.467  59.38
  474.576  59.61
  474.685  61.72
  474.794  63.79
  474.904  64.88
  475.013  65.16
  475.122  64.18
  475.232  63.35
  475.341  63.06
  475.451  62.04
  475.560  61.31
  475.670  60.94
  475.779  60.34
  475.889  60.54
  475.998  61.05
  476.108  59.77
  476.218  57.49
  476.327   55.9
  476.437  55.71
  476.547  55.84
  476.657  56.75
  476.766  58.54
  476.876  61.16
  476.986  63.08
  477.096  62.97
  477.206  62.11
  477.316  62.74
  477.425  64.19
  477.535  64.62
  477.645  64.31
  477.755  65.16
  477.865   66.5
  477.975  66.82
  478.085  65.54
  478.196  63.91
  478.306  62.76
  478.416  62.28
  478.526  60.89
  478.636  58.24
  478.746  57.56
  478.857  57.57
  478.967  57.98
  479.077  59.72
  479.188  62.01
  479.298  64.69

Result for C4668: 0.24 nm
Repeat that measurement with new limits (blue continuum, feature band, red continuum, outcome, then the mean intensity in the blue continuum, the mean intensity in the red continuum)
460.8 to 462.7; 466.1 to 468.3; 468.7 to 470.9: 0.069 nm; 58.4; 59.1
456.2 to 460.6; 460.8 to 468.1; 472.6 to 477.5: -0.266 nm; 52.8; 60.2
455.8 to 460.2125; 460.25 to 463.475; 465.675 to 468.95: -0.136 nm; 52.8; 58.2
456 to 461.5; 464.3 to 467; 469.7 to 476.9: -0.027 nm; 53.5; 59.7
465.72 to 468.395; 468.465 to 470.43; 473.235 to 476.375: -0.026 nm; 58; 60.8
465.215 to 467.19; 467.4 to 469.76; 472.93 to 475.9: -0.032 nm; 57.5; 60.7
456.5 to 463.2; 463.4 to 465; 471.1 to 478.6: 0.017 nm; 55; 61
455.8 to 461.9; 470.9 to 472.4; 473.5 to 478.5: -0.026 nm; 53.9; 61.5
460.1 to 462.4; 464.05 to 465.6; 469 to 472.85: 0.043 nm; 57.1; 59.8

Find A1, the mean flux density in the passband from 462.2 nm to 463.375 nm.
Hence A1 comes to 58.1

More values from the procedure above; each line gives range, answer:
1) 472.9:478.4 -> 61.1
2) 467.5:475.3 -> 59.7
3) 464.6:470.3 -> 58.1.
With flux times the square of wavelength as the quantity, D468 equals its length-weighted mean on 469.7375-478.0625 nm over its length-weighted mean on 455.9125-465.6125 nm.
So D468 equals 1.16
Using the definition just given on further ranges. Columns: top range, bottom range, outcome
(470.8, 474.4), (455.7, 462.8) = 1.16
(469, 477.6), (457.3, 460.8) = 1.20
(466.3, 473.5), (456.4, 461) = 1.15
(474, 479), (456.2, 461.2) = 1.24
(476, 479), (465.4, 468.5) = 1.11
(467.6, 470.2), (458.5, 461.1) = 1.13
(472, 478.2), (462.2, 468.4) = 1.11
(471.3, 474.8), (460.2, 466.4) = 1.09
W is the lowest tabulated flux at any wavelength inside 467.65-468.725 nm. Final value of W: 52.97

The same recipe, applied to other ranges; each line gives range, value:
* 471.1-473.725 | 55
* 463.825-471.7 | 50.37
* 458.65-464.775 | 51.92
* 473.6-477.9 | 55.71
